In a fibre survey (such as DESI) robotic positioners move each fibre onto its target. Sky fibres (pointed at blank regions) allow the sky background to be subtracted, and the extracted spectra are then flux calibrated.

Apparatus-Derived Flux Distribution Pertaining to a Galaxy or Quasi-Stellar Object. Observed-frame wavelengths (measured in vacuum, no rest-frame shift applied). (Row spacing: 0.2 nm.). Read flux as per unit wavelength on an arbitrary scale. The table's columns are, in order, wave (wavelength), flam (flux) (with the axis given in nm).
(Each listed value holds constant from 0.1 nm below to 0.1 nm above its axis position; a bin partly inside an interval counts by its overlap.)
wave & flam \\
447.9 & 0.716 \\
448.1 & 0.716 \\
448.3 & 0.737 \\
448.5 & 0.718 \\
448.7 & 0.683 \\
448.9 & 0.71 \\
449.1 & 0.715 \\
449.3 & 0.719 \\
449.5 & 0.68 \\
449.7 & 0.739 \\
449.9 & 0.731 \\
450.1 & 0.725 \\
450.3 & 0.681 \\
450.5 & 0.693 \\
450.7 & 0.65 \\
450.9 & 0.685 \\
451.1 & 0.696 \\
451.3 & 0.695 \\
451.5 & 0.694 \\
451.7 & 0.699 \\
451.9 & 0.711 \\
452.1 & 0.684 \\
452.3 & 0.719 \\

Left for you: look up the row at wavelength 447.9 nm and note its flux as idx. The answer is 0.716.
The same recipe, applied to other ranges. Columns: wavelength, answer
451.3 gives 0.695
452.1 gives 0.684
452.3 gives 0.719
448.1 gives 0.716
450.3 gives 0.681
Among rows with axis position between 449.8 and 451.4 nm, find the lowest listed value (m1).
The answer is 0.65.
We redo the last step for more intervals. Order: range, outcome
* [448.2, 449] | 0.683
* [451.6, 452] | 0.699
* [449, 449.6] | 0.68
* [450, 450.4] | 0.681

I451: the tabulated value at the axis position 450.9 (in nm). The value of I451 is 0.685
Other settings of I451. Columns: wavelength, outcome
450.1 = 0.725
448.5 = 0.718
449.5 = 0.68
